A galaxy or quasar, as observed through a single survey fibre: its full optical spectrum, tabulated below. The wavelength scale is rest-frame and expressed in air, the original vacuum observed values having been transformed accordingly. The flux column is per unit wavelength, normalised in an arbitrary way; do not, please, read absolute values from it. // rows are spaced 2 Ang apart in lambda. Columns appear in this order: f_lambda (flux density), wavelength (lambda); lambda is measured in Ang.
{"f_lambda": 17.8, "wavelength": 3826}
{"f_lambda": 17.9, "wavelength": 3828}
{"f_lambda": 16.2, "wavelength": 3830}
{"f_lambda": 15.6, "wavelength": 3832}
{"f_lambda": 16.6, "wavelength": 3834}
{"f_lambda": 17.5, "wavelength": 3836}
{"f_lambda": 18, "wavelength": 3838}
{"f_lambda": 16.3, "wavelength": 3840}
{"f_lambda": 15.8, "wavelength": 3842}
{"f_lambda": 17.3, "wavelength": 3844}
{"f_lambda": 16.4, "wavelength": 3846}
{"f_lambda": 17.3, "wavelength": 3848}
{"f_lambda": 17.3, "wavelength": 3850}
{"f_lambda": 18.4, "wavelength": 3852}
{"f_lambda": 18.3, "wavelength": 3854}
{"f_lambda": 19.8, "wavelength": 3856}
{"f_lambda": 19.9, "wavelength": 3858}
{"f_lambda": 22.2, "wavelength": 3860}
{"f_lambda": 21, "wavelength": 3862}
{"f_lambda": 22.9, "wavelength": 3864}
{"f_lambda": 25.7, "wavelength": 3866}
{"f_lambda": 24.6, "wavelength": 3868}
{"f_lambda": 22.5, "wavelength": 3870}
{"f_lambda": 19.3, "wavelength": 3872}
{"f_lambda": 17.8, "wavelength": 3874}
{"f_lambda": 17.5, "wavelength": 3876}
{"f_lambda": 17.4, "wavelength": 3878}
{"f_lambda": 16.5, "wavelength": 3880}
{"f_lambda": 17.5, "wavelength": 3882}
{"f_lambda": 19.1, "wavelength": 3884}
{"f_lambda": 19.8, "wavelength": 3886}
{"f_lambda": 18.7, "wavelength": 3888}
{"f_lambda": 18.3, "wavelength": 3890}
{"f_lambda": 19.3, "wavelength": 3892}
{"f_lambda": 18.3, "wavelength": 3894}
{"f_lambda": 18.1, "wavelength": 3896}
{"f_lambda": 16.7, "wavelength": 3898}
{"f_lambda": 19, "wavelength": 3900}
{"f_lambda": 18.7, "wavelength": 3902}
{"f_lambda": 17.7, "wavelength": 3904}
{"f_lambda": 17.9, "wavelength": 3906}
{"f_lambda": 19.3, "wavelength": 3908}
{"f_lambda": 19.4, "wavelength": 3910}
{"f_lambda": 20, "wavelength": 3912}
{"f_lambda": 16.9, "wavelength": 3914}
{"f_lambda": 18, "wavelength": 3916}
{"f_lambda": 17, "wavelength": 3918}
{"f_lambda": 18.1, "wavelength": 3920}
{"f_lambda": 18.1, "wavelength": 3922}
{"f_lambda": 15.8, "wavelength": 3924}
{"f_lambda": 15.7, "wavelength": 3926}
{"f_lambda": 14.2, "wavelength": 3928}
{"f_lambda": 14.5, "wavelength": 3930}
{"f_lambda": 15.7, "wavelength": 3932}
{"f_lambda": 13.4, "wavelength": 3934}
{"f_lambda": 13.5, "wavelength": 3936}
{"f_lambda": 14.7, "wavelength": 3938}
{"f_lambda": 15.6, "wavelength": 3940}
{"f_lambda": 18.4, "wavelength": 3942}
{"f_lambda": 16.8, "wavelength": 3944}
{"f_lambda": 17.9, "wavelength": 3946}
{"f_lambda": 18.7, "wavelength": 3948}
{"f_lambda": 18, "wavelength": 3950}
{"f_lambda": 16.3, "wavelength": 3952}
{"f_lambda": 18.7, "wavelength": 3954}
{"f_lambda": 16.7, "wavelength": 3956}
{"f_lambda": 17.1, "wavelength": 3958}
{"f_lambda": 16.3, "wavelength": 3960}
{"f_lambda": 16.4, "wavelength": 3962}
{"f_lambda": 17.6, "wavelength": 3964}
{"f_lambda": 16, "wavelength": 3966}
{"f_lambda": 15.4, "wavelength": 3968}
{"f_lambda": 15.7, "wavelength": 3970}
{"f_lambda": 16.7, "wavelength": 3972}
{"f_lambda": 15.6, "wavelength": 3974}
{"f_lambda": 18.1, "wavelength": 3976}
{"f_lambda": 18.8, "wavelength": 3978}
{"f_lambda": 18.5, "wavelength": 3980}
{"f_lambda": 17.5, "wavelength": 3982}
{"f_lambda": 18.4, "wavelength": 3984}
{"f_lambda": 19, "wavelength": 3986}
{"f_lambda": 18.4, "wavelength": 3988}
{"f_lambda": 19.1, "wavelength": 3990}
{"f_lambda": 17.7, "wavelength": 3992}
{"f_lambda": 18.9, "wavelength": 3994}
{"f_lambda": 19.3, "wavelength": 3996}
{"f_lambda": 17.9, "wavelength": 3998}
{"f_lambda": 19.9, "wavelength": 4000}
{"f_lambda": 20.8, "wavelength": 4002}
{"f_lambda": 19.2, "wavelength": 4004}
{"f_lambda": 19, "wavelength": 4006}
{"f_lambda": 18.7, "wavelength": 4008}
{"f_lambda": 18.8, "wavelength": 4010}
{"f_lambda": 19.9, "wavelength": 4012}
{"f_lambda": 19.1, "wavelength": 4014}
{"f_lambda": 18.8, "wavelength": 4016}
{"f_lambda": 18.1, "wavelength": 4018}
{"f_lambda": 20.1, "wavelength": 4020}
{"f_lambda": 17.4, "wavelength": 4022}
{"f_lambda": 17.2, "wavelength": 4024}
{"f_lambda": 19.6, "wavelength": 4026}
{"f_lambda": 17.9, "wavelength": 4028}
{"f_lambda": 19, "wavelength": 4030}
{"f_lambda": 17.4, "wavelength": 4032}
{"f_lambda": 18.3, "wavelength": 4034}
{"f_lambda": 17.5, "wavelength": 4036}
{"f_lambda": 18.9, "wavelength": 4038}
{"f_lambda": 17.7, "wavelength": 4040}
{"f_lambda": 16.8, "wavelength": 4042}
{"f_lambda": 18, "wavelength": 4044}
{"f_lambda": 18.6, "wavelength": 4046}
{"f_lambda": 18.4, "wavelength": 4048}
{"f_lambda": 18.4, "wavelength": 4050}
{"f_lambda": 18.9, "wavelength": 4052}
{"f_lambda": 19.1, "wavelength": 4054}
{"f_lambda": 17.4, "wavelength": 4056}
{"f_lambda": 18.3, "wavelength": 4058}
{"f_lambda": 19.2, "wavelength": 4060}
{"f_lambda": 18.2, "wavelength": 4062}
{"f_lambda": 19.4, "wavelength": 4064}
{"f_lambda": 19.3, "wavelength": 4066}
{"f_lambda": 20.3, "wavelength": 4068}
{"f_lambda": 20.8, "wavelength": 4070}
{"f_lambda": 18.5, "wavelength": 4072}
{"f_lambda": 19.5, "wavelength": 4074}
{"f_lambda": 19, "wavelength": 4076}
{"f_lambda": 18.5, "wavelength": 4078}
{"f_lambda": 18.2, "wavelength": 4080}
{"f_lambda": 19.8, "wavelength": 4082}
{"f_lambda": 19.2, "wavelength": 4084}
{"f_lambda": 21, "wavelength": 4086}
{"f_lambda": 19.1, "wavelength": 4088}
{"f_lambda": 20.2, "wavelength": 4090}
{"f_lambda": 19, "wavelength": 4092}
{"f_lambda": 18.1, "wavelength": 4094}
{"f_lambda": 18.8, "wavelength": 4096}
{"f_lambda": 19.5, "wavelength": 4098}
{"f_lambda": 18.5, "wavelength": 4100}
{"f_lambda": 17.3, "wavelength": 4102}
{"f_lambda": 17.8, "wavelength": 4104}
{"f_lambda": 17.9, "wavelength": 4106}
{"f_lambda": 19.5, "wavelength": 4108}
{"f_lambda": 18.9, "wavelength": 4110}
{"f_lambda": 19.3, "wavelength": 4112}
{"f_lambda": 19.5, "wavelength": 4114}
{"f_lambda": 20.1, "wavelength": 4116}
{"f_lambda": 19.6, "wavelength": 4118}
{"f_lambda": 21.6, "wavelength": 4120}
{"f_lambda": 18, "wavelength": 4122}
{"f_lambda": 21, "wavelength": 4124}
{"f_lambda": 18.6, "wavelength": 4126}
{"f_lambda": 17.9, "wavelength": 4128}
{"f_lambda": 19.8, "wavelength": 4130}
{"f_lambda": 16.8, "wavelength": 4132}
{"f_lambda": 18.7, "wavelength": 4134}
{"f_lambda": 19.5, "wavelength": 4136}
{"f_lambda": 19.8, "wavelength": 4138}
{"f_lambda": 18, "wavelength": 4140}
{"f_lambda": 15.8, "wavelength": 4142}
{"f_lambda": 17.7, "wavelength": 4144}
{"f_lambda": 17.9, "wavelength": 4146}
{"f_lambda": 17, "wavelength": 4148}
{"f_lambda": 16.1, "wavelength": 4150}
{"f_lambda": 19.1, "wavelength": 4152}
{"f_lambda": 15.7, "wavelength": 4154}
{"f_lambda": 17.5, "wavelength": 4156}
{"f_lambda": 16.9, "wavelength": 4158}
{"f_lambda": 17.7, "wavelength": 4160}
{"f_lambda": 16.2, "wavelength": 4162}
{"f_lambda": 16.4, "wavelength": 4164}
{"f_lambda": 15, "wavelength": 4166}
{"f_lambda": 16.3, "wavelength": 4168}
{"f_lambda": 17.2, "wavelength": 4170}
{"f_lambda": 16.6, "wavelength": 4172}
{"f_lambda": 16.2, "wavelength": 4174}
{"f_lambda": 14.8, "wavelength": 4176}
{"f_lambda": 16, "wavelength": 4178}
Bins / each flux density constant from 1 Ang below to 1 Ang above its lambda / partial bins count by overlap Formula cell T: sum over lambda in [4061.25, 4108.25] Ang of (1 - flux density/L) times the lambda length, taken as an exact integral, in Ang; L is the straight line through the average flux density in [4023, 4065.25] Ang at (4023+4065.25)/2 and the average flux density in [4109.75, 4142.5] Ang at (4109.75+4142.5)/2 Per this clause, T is -1.0 Ang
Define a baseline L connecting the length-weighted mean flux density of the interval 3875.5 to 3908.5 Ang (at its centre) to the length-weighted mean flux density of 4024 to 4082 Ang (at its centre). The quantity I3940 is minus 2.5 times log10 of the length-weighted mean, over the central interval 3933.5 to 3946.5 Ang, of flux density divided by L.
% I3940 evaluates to 0.16 mag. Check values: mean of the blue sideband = 18.2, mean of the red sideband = 18.6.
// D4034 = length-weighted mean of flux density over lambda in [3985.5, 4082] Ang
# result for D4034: 18.7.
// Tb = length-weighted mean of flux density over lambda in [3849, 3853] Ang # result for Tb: 17.9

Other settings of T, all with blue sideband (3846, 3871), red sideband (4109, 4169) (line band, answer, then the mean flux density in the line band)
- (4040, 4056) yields 0.6 Ang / 18.2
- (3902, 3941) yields 6.6 Ang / 16.7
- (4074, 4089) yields -0.5 Ang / 19.3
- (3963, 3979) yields 2.3 Ang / 16.7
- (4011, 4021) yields 0.0 Ang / 19.2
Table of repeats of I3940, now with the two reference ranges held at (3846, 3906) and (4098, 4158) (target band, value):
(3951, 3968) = 0.13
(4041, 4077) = -0.01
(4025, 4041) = 0.03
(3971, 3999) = 0.04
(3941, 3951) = 0.06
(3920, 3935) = 0.22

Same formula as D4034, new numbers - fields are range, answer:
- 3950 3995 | 17.4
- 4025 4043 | 18.1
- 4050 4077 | 19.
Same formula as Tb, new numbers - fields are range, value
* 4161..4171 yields 16.2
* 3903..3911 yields 18.6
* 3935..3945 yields 15.8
